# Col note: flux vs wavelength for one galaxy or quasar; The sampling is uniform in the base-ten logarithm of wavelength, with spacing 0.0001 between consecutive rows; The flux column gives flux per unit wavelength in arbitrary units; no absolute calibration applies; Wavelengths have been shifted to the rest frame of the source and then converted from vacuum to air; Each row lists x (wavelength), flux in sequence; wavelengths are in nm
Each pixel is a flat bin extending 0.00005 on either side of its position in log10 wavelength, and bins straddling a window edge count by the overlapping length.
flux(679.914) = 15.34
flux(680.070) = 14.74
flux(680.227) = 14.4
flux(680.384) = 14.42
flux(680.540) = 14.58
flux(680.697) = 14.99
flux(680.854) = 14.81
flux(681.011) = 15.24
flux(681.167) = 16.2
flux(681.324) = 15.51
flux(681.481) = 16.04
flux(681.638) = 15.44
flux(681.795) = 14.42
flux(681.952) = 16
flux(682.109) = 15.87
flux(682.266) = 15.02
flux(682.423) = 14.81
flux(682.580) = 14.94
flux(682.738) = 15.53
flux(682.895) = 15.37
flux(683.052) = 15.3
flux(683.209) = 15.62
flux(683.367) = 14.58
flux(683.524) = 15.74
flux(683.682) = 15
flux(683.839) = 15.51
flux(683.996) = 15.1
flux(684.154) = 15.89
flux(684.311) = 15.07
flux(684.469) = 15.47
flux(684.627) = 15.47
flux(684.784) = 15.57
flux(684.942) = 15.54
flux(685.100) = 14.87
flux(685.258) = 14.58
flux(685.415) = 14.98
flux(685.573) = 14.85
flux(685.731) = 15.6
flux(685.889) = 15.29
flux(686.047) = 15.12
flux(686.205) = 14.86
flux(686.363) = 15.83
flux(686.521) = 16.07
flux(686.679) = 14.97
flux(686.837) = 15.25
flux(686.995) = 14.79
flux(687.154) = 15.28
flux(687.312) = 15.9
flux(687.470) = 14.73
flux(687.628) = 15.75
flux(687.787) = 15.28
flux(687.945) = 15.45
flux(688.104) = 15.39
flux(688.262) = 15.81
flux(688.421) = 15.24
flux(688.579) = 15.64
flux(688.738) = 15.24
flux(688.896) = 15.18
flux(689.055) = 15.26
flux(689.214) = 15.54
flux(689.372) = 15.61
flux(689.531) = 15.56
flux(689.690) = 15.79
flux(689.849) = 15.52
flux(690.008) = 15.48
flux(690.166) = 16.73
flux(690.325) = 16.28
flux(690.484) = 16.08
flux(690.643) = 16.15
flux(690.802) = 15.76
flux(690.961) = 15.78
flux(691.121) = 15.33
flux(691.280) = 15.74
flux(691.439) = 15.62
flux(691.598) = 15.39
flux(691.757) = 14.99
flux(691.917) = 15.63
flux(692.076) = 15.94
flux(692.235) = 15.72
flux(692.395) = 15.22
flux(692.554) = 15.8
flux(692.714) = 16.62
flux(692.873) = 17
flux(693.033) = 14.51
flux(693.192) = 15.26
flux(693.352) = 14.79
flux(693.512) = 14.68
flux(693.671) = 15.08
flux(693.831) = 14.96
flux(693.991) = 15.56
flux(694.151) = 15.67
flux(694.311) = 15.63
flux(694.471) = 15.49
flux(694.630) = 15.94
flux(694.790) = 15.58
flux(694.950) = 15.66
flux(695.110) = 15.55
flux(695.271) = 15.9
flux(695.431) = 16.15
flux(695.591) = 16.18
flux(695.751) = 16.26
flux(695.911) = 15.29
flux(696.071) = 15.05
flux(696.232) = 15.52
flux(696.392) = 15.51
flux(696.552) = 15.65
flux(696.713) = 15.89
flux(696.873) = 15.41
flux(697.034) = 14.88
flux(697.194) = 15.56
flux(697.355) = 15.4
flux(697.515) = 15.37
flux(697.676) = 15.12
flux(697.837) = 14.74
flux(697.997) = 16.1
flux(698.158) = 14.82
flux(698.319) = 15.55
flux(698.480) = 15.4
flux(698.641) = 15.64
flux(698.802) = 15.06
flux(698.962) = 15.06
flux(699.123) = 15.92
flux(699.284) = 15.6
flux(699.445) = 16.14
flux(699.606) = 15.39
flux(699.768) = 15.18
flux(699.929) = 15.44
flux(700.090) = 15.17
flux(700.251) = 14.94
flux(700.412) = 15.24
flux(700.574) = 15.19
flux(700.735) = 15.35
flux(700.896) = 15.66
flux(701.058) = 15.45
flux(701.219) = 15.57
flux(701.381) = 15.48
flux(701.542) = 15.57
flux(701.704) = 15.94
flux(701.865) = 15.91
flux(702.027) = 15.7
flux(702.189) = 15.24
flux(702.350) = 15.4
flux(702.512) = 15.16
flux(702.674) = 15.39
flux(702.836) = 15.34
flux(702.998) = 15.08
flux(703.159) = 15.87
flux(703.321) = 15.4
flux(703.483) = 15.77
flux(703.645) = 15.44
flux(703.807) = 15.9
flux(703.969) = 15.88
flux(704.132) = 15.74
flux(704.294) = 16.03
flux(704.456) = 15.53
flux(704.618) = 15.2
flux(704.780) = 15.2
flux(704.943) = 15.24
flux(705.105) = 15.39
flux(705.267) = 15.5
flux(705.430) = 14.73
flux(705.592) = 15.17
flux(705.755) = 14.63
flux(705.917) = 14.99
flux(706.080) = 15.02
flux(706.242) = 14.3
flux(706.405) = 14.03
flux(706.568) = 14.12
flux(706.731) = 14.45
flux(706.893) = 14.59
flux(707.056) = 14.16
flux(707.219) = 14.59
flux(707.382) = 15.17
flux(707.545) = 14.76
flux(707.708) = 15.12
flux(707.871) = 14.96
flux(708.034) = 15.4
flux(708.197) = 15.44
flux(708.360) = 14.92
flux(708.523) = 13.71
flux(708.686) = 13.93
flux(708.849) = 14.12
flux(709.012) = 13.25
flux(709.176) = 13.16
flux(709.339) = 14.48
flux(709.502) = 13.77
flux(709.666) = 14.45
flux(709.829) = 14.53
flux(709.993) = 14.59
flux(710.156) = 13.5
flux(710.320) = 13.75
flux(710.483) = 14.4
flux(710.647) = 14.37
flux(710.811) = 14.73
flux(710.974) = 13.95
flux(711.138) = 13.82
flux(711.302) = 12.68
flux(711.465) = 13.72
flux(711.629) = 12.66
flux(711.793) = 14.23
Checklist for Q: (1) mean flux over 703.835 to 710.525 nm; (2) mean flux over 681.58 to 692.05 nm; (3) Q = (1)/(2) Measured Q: 0.95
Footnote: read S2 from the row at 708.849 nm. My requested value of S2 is 14.12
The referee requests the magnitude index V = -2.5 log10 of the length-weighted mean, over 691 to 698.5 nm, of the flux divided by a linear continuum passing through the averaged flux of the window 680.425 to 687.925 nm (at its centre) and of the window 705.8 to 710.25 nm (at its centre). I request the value -0.043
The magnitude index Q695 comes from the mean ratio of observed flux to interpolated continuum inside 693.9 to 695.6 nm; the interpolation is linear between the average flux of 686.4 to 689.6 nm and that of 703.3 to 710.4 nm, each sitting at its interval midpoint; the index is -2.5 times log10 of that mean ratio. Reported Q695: -0.04 mag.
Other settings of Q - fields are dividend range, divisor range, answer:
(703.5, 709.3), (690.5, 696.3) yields 0.95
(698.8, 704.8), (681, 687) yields 1.01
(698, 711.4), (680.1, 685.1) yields 0.98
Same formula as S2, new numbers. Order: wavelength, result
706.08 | 15.02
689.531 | 15.56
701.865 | 15.91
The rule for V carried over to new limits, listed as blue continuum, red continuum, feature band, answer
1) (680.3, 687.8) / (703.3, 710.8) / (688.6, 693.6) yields -0.04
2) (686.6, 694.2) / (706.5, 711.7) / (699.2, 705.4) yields -0.06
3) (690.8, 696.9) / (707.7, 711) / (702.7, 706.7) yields -0.04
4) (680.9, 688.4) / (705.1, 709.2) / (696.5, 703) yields -0.04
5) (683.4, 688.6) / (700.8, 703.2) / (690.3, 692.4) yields -0.02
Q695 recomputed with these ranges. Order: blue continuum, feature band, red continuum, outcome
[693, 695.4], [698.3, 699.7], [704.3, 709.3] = -0.03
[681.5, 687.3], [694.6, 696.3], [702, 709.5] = -0.04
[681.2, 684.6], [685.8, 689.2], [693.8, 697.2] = 0.01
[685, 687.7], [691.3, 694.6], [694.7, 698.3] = -0.01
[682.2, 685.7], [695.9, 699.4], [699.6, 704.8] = 0.00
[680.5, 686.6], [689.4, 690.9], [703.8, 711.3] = -0.06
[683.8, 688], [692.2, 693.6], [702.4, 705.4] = -0.01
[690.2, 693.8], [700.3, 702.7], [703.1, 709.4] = -0.02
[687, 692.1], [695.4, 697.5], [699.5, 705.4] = 0.00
